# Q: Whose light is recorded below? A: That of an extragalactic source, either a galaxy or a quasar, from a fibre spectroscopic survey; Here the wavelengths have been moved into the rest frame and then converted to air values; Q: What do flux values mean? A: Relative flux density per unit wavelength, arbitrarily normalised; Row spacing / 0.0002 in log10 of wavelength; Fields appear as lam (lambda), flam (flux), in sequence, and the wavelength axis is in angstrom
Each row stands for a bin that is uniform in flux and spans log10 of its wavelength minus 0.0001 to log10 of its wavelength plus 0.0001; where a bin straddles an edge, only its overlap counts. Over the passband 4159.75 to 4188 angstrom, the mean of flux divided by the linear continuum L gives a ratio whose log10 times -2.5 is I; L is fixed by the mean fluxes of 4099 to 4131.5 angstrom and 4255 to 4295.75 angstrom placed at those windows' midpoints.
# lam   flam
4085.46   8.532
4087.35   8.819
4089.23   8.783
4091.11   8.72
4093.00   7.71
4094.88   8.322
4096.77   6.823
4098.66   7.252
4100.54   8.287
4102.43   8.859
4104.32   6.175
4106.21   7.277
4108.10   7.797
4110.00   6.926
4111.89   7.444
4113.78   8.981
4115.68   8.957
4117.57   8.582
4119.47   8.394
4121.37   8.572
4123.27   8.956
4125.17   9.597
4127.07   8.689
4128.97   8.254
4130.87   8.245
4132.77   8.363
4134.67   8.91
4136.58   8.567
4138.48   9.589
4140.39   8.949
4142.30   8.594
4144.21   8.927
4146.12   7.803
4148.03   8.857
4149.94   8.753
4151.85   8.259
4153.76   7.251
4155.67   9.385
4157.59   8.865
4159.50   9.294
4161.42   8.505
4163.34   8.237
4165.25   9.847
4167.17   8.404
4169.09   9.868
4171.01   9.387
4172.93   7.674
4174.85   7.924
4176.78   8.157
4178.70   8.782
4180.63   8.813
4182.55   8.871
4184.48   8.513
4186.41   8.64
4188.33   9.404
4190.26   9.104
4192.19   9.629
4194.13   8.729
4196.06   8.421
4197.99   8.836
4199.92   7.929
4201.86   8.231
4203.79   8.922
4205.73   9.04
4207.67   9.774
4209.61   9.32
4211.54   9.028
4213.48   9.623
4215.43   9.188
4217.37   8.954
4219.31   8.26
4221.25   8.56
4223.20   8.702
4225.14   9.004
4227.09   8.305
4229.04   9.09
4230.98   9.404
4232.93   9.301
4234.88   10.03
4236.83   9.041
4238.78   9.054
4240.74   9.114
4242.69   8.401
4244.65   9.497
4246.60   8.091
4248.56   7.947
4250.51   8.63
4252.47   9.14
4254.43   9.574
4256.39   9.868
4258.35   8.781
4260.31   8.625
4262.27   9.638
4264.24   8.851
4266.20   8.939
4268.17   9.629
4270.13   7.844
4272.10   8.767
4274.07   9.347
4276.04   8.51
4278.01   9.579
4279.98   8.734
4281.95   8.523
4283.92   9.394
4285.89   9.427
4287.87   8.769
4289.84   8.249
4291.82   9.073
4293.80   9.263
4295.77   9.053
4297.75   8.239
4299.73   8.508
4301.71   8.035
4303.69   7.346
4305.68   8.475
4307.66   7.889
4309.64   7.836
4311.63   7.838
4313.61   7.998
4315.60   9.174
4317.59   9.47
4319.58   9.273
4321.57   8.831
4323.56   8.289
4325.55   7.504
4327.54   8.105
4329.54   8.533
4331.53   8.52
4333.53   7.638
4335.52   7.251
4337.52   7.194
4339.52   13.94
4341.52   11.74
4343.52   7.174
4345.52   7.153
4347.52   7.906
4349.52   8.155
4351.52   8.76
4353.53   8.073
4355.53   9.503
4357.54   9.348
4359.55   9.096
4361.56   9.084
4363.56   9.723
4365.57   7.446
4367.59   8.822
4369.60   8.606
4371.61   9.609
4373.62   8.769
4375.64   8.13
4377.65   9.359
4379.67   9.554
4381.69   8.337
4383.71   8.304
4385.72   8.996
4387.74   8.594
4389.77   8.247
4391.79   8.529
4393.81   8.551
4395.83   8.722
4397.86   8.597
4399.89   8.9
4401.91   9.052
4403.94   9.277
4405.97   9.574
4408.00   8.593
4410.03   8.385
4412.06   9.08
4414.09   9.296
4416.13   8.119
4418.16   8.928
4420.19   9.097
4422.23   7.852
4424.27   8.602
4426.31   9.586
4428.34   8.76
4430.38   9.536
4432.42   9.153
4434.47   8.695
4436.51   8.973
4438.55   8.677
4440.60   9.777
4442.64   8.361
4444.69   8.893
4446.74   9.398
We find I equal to -0.03 mag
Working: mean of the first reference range 8.22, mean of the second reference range 9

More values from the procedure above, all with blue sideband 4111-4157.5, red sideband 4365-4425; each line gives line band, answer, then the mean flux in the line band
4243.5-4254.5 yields -0.01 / 8.74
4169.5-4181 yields 0.02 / 8.5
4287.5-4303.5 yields 0.01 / 8.58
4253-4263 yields -0.07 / 9.28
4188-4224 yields -0.03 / 8.92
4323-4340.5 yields 0.02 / 8.55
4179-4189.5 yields -0.03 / 8.85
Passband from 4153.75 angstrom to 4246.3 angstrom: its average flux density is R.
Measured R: 8.89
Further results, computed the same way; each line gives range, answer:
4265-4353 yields 8.63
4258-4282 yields 8.92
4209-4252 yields 8.93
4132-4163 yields 8.67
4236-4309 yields 8.8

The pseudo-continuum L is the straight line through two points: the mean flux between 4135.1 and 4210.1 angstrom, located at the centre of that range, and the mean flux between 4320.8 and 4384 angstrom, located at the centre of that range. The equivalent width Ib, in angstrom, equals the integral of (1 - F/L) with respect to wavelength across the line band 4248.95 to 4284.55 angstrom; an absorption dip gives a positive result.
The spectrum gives -1.1 angstrom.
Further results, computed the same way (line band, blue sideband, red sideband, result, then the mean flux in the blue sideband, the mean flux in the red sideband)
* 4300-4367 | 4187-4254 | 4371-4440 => 2.41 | 8.94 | 8.84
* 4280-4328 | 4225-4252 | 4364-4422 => 1.76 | 8.92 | 8.76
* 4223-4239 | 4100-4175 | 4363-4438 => -0.94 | 8.51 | 8.81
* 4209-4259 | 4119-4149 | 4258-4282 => -0.73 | 8.71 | 8.92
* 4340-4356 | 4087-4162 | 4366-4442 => 0.09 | 8.38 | 8.84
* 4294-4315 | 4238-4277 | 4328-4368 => 1.52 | 8.91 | 8.74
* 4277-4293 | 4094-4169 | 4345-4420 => -0.65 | 8.42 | 8.75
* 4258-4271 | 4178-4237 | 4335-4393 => -0.02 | 8.95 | 8.82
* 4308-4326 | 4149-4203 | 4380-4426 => 0.51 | 8.71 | 8.74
